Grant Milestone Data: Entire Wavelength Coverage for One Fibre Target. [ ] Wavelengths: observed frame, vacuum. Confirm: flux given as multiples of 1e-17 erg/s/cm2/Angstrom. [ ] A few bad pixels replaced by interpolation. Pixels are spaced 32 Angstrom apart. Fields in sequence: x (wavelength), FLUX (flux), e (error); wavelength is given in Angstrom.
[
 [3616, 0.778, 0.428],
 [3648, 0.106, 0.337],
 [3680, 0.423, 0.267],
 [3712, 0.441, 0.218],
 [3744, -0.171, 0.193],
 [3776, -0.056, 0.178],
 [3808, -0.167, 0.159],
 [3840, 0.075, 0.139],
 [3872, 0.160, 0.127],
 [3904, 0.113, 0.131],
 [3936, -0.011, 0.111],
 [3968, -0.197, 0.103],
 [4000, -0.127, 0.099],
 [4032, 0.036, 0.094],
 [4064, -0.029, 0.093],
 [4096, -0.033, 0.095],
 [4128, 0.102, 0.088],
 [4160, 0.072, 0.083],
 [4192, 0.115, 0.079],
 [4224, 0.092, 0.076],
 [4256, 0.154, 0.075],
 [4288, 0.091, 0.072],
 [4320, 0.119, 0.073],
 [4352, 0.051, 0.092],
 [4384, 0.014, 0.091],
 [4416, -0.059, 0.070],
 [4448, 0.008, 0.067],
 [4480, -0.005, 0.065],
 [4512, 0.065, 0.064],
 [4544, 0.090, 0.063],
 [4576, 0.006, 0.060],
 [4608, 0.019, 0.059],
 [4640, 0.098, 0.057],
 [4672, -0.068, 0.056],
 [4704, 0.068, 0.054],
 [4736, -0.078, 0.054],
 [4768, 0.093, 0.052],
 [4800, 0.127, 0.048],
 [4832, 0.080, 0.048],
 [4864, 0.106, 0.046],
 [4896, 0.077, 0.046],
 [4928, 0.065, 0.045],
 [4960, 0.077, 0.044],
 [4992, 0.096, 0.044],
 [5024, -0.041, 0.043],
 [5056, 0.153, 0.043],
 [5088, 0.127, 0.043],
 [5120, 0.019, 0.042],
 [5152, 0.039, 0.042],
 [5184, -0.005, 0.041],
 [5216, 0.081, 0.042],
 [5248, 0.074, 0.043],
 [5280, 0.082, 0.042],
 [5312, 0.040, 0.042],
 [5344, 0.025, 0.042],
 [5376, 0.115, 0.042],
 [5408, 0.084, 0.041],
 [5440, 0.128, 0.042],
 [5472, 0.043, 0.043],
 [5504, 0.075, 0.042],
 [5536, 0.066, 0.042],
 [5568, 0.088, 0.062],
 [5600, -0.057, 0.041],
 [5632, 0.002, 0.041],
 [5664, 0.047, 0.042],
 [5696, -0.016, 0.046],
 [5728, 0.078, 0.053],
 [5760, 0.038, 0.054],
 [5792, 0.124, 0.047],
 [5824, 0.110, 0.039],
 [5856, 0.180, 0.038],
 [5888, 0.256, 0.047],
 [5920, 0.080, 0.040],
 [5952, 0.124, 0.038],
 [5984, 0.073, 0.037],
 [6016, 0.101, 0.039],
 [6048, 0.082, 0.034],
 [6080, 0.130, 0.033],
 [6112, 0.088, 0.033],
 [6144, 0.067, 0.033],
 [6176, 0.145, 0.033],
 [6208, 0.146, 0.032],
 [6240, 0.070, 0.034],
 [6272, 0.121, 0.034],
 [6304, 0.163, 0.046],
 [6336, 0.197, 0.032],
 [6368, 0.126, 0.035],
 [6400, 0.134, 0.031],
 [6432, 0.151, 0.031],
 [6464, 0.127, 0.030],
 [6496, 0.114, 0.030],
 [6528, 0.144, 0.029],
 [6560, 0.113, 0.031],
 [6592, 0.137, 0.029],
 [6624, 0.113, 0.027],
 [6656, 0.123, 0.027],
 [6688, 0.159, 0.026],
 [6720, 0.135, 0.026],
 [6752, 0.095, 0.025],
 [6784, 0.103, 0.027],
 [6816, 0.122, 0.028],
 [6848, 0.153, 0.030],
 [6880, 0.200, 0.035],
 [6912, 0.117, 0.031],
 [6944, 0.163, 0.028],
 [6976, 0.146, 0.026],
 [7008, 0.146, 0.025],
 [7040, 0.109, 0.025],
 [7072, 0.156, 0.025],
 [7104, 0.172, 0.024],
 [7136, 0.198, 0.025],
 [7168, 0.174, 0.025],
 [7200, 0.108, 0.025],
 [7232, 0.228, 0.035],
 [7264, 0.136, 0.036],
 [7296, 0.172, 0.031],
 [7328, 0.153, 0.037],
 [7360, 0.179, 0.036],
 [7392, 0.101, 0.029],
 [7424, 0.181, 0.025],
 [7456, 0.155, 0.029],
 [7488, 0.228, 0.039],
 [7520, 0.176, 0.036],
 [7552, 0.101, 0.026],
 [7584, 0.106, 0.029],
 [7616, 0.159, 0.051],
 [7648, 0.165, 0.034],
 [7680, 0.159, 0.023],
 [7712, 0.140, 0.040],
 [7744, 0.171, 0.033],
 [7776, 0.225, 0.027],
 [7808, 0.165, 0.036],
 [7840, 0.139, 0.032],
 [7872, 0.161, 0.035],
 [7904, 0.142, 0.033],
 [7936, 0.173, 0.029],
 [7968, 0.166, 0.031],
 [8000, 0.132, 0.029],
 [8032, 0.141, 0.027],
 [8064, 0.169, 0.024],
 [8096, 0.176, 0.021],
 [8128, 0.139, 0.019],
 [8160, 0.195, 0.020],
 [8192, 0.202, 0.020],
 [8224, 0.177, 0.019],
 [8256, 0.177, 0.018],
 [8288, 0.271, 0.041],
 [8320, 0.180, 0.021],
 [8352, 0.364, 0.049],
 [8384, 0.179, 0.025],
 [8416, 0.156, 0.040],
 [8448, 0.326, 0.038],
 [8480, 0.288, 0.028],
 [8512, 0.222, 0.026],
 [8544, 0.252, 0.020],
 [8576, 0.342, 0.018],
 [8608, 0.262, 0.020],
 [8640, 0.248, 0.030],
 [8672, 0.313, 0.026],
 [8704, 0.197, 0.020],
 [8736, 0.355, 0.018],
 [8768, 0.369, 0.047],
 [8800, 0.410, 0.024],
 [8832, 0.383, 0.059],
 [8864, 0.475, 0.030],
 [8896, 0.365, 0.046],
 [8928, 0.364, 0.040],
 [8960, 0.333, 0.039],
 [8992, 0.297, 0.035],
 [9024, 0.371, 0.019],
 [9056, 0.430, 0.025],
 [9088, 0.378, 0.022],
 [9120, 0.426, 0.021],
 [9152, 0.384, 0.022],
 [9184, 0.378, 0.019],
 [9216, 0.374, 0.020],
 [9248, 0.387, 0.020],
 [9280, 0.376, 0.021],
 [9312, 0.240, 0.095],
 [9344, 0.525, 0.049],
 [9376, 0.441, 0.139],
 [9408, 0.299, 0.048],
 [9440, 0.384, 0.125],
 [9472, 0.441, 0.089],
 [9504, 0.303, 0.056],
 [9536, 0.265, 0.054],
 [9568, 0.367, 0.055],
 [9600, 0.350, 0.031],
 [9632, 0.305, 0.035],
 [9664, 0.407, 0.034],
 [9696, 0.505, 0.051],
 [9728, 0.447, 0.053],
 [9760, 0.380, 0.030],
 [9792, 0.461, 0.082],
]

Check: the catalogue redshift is 1.19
